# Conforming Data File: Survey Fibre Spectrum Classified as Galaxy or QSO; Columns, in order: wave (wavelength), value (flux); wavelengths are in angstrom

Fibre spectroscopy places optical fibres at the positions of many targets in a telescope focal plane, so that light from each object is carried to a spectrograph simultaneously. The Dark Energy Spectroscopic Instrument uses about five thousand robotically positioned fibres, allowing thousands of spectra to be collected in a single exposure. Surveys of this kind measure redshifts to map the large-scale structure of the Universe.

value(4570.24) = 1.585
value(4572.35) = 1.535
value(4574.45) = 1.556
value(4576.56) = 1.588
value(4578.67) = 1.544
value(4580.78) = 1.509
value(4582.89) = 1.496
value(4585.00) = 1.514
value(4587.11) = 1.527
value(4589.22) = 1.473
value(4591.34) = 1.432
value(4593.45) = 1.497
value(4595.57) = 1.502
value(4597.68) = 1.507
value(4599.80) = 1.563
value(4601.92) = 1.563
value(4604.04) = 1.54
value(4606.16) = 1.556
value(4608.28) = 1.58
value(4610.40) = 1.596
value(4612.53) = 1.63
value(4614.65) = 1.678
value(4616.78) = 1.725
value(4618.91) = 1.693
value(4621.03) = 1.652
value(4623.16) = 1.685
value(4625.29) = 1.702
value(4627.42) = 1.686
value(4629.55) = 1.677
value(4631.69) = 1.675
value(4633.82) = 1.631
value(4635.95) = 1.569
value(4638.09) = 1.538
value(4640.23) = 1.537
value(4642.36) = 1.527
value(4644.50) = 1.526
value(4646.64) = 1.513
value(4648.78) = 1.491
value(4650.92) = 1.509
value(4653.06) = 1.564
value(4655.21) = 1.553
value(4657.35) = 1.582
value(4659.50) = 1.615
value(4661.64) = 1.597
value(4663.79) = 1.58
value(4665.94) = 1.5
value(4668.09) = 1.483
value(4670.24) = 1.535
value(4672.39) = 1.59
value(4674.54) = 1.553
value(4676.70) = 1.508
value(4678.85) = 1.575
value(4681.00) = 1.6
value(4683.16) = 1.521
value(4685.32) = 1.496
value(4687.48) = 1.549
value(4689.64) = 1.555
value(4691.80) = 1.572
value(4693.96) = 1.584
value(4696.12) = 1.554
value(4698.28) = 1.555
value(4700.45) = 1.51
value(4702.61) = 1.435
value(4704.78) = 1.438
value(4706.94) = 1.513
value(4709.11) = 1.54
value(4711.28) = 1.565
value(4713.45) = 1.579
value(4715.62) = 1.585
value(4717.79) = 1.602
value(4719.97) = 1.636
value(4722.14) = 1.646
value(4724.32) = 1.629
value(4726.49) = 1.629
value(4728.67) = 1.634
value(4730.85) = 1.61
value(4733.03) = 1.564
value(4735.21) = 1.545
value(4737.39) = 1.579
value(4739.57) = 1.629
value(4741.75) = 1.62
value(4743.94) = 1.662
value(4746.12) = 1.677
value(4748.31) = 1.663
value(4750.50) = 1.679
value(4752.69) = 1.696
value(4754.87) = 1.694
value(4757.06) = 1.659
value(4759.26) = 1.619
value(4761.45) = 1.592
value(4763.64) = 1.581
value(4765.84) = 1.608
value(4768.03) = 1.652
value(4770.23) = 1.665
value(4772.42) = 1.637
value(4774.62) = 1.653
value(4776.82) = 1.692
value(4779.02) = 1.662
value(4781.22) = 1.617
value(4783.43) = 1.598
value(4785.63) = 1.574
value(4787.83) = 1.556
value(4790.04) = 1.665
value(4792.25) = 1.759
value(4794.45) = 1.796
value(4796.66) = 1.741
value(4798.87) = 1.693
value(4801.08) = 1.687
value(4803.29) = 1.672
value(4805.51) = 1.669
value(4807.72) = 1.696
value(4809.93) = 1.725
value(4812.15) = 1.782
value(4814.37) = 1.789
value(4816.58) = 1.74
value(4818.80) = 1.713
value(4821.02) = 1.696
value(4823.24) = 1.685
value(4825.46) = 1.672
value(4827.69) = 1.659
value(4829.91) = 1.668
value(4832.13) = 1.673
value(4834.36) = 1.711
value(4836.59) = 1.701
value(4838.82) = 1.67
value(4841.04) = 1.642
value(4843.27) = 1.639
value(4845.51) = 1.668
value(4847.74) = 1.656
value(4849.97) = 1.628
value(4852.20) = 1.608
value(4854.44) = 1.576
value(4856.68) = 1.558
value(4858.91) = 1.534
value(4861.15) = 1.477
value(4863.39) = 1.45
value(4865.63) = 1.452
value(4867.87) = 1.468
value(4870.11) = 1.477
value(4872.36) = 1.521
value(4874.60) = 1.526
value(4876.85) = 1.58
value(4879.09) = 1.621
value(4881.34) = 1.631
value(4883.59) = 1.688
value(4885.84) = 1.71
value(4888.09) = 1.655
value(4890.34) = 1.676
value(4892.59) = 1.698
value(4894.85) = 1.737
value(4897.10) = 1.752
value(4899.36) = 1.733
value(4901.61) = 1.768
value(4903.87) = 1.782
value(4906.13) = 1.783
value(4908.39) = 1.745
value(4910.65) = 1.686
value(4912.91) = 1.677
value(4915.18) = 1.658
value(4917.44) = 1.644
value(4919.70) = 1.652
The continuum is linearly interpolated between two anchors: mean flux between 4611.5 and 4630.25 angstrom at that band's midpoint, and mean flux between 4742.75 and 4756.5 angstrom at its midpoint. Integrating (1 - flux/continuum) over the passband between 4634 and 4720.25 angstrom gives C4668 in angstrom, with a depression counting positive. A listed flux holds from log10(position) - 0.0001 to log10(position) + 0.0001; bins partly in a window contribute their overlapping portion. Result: 6.9 angstrom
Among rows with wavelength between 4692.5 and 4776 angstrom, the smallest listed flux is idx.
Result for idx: 1.435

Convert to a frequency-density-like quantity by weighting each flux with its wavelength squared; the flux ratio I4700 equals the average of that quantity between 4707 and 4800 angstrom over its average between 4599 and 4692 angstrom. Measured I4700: 1.08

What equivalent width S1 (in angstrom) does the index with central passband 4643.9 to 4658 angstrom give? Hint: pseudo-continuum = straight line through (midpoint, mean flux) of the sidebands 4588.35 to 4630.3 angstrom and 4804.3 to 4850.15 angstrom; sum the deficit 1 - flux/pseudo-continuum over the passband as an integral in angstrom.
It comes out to 0.7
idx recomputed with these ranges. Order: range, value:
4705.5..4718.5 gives 1.513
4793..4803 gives 1.687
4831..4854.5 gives 1.576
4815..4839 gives 1.659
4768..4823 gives 1.556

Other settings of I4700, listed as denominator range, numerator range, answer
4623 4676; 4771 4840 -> 1.14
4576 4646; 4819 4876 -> 1.12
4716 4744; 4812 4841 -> 1.10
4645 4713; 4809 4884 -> 1.13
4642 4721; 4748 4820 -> 1.13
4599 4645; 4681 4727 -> 1.00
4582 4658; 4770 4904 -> 1.15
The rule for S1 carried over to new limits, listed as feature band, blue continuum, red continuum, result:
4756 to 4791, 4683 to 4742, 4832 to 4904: -0.8 angstrom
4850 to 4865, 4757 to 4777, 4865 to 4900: 0.8 angstrom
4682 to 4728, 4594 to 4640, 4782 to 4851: 2.4 angstrom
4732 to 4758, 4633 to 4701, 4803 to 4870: -0.8 angstrom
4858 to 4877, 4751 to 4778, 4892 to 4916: 2.4 angstrom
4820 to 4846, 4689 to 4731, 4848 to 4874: -2.4 angstrom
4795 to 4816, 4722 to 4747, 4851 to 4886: -1.8 angstrom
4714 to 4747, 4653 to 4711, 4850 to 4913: -1.1 angstrom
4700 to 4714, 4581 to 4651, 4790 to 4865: 0.9 angstrom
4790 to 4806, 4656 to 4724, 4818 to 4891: -1.2 angstrom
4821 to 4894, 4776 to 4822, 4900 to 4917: 4.1 angstrom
